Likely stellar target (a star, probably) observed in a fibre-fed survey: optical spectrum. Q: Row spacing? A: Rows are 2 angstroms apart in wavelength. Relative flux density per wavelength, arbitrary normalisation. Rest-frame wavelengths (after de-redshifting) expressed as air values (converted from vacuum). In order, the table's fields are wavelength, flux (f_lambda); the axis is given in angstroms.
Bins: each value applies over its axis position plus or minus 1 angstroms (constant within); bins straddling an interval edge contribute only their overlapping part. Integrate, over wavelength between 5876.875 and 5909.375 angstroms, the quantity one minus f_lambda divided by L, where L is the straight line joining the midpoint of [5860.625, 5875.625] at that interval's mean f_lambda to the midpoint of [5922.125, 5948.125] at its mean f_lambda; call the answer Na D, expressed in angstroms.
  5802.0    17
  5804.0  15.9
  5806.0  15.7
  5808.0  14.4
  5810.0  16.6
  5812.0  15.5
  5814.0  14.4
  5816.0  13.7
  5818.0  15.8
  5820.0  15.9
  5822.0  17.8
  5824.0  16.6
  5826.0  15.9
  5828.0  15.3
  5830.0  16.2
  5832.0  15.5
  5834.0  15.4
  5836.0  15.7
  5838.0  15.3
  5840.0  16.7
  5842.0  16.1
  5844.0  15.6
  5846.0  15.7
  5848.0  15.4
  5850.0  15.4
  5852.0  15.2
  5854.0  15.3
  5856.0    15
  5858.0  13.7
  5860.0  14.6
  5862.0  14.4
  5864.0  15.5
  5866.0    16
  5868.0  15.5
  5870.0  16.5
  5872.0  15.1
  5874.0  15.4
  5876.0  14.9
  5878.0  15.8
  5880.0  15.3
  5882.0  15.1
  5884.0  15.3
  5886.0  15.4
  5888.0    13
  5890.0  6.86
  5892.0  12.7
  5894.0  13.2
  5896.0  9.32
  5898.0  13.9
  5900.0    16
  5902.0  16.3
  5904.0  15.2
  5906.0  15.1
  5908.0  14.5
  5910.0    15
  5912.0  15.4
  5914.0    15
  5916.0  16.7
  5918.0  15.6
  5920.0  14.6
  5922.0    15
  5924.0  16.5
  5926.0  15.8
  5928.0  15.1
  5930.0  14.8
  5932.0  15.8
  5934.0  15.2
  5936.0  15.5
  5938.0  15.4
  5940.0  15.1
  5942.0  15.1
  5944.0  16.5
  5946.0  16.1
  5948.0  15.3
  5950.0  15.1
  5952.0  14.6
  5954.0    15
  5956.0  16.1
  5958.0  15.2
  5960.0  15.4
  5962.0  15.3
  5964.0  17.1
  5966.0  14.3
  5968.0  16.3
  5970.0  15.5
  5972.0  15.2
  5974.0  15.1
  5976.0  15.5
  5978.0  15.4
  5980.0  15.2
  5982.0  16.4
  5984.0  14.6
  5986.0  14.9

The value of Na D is 3.2 angstroms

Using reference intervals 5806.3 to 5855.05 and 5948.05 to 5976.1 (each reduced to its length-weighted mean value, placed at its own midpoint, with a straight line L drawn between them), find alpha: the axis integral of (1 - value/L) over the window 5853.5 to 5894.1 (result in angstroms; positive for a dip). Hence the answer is 2.7 angstroms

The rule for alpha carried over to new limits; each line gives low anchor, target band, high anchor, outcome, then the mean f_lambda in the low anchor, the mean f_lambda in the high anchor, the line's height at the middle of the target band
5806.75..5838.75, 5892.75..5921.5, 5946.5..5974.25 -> 1.50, 15.6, 15.4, 15.5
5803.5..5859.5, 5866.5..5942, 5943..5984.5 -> 3.54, 15.5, 15.5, 15.5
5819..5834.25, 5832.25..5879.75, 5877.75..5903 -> -1.41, 16.1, 13.6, 15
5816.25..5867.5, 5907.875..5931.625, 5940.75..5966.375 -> 0.22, 15.6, 15.5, 15.5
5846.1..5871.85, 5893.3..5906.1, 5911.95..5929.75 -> 1.08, 15.2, 15.5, 15.4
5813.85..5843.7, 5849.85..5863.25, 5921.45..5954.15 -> 0.79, 15.8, 15.4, 15.7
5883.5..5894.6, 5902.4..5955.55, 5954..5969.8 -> -4.22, 12.6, 15.6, 14.3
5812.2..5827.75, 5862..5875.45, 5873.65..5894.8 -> -1.17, 15.7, 13.9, 14.3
